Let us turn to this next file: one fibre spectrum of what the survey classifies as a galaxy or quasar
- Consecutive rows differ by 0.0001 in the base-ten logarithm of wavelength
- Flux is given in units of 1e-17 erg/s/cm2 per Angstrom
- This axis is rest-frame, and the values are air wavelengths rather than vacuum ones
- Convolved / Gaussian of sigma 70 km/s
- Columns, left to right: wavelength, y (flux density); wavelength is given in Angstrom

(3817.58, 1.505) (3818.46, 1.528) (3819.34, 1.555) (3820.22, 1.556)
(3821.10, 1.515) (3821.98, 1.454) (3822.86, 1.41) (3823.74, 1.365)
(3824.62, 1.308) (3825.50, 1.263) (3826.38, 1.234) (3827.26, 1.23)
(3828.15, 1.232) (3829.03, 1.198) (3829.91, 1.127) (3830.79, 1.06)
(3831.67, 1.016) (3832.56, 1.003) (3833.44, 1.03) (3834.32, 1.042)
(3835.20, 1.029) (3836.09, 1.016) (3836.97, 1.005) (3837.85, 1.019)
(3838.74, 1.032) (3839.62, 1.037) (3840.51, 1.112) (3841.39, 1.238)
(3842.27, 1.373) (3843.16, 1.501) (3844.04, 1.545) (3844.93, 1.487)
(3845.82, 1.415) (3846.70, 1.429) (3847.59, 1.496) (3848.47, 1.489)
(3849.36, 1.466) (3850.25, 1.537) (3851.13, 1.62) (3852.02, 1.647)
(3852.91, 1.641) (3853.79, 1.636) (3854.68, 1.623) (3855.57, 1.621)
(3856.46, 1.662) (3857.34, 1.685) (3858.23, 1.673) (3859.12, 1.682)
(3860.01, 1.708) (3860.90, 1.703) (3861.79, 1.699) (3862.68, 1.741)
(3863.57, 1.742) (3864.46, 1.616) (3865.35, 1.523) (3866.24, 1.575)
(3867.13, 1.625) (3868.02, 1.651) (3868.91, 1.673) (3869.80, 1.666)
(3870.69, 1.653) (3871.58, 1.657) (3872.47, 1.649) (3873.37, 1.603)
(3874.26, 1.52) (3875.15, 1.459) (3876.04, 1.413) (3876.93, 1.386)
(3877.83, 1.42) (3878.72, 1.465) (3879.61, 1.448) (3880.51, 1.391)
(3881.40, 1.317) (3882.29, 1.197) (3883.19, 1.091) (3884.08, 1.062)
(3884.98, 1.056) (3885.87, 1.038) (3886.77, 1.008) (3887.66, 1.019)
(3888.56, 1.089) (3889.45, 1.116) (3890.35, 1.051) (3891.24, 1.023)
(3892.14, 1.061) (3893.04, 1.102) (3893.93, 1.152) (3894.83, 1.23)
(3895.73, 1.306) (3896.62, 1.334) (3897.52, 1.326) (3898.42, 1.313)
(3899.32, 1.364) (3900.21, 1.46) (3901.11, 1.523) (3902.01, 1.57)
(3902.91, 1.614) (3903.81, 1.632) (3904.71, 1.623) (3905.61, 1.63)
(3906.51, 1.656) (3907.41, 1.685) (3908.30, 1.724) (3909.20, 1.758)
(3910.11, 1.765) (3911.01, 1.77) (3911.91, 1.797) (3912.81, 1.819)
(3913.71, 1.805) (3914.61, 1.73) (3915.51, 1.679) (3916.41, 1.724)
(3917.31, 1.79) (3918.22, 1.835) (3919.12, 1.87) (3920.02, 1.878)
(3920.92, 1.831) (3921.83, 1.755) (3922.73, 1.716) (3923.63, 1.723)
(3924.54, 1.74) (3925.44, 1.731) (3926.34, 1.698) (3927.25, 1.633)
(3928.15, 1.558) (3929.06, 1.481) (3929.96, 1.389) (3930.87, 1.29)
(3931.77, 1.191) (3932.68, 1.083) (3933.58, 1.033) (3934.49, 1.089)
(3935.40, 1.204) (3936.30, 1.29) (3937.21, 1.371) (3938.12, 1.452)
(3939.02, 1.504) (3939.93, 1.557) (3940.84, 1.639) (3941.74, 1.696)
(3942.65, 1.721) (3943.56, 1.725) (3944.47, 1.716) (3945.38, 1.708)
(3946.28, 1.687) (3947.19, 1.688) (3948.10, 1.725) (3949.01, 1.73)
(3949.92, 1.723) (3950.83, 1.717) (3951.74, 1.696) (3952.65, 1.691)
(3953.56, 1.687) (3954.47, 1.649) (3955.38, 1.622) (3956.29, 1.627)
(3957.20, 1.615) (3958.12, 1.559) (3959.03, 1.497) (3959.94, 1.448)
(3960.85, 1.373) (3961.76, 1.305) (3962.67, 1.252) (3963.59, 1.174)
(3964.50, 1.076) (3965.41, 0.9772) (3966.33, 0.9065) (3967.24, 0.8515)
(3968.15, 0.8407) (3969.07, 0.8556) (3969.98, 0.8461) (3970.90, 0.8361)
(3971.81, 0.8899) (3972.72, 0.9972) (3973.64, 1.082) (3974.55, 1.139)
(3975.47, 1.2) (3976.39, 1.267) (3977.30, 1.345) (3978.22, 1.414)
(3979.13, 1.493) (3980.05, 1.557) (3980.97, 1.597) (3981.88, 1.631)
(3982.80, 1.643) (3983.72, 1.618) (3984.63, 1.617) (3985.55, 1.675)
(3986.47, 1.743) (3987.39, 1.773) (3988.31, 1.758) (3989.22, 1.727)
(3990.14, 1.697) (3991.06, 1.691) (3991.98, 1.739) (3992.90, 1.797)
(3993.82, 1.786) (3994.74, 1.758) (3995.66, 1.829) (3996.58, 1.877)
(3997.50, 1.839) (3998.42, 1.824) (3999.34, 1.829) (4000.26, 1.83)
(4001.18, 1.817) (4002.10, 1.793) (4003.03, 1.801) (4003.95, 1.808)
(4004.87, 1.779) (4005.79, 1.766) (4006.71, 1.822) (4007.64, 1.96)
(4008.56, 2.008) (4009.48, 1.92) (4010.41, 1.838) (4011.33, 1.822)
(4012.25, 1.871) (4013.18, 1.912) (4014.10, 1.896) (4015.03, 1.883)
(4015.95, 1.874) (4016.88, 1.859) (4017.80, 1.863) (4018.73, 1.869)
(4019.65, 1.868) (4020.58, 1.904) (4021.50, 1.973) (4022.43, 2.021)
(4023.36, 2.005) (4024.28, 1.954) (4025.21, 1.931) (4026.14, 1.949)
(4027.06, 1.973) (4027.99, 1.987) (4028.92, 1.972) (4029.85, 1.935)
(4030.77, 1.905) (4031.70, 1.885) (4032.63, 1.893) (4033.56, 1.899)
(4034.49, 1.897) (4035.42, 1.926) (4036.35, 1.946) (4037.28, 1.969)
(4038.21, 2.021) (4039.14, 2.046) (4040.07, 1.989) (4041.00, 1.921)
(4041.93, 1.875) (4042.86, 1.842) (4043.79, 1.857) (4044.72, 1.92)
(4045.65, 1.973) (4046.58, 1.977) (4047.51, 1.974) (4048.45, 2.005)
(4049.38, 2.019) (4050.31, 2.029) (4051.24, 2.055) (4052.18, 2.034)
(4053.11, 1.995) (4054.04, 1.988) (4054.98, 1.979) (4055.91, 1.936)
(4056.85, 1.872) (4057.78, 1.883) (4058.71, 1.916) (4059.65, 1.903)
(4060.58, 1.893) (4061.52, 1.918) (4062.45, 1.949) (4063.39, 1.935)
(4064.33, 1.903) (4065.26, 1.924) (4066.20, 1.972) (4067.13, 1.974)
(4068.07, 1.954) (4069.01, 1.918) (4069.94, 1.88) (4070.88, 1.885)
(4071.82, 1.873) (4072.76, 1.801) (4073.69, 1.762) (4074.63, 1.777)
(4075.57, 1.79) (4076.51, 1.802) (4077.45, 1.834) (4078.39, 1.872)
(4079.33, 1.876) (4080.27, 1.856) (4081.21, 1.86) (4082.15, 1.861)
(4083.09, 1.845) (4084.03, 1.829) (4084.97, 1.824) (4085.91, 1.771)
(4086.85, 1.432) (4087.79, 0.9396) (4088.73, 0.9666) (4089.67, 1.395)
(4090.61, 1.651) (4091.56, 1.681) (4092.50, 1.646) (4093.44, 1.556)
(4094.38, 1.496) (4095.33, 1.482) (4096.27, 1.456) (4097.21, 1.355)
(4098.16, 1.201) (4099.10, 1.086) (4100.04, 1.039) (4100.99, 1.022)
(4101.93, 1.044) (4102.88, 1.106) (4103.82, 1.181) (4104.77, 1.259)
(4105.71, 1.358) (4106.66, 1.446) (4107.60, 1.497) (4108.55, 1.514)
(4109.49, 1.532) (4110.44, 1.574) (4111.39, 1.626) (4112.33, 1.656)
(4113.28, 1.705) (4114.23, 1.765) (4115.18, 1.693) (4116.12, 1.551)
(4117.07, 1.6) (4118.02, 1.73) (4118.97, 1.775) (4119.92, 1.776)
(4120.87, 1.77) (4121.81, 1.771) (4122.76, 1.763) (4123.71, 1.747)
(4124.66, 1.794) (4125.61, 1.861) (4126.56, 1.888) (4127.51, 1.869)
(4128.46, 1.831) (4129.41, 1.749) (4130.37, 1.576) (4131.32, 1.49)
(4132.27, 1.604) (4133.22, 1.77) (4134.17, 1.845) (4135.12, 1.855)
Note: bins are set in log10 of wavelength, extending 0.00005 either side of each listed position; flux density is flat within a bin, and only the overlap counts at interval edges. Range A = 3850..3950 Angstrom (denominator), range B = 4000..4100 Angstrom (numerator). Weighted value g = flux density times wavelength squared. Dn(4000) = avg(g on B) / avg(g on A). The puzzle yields 1.30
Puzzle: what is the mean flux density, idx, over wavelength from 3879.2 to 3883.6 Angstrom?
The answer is 1.29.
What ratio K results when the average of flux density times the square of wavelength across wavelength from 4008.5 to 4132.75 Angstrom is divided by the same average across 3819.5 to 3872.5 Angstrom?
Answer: 1.4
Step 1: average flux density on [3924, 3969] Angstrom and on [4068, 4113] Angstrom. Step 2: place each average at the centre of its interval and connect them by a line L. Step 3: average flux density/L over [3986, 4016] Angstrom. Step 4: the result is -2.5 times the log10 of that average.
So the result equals -0.21 mag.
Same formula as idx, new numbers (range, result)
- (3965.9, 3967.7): 0.882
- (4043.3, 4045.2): 1.89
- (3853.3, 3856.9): 1.64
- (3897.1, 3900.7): 1.37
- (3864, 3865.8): 1.57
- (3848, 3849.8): 1.48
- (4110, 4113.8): 1.64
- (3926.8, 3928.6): 1.6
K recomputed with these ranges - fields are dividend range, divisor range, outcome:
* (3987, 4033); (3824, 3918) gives 1.40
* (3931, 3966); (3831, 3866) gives 1.10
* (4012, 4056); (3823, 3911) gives 1.51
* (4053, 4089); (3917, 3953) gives 1.23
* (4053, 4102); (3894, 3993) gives 1.21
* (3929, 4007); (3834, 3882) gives 1.07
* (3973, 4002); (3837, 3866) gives 1.16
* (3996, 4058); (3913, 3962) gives 1.26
